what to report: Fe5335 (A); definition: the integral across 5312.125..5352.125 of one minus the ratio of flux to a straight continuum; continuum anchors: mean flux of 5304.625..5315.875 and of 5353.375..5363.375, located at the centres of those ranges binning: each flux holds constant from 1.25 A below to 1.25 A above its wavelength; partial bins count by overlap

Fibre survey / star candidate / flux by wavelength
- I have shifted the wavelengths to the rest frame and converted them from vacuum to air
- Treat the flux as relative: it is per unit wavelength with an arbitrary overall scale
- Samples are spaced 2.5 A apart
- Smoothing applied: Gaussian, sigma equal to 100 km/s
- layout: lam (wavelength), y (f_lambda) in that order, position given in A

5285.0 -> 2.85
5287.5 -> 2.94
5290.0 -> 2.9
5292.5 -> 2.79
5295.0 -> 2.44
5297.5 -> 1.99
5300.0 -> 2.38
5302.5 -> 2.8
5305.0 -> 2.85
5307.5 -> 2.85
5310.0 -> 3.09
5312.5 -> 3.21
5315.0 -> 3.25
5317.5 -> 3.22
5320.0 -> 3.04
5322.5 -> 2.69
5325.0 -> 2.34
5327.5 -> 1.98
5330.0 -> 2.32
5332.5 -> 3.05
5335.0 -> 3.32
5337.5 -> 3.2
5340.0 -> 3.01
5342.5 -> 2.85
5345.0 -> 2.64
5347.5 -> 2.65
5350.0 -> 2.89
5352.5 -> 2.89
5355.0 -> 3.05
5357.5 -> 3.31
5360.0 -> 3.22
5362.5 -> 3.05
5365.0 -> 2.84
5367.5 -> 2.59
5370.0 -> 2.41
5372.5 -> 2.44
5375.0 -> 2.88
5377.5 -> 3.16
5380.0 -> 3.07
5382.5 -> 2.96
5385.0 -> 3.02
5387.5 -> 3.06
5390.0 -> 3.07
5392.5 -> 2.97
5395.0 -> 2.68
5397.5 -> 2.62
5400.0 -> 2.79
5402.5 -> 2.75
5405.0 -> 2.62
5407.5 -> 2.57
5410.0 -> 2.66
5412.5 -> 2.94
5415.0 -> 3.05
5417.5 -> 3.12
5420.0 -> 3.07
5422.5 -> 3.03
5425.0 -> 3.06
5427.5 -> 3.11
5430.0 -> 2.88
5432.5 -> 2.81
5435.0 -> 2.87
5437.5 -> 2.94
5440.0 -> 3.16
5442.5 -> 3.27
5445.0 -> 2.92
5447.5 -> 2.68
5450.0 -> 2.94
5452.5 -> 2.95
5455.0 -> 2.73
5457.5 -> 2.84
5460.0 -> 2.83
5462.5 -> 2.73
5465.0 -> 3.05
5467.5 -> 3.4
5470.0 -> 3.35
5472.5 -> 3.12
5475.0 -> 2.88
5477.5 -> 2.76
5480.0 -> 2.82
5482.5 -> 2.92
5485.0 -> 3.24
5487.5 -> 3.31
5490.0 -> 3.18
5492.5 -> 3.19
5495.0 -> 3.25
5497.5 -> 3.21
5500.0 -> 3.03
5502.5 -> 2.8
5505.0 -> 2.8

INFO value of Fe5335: 3.27 A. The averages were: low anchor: 3.06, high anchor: 3.15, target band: 2.85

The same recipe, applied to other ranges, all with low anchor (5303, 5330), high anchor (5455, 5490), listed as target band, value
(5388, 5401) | 0.4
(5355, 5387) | -0.3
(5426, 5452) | 0.1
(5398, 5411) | 1.1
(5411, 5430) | -0.6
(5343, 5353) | 0.3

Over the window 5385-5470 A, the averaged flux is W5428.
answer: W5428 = 2.92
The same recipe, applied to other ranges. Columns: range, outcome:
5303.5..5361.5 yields 2.91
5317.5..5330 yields 2.56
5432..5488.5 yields 2.98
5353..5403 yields 2.9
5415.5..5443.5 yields 3.03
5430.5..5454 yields 2.94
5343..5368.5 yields 2.91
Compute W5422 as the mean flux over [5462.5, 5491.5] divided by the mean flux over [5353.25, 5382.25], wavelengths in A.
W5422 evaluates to 1.1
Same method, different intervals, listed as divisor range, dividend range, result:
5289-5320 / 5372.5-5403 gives 1.03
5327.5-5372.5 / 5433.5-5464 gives 1.02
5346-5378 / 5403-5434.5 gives 1.01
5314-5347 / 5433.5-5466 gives 1.03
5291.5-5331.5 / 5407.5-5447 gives 1.10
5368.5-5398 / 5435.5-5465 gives 1.02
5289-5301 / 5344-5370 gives 1.16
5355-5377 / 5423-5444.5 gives 1.05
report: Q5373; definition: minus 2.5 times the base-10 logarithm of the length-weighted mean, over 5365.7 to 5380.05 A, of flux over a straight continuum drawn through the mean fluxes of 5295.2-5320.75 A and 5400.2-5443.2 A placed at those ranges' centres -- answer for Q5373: 0.061 mag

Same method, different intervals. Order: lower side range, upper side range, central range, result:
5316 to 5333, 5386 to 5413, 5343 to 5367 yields -0.09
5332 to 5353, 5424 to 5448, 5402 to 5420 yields 0.05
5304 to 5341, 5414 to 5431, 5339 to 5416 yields 0.04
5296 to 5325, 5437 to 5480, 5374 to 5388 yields -0.05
